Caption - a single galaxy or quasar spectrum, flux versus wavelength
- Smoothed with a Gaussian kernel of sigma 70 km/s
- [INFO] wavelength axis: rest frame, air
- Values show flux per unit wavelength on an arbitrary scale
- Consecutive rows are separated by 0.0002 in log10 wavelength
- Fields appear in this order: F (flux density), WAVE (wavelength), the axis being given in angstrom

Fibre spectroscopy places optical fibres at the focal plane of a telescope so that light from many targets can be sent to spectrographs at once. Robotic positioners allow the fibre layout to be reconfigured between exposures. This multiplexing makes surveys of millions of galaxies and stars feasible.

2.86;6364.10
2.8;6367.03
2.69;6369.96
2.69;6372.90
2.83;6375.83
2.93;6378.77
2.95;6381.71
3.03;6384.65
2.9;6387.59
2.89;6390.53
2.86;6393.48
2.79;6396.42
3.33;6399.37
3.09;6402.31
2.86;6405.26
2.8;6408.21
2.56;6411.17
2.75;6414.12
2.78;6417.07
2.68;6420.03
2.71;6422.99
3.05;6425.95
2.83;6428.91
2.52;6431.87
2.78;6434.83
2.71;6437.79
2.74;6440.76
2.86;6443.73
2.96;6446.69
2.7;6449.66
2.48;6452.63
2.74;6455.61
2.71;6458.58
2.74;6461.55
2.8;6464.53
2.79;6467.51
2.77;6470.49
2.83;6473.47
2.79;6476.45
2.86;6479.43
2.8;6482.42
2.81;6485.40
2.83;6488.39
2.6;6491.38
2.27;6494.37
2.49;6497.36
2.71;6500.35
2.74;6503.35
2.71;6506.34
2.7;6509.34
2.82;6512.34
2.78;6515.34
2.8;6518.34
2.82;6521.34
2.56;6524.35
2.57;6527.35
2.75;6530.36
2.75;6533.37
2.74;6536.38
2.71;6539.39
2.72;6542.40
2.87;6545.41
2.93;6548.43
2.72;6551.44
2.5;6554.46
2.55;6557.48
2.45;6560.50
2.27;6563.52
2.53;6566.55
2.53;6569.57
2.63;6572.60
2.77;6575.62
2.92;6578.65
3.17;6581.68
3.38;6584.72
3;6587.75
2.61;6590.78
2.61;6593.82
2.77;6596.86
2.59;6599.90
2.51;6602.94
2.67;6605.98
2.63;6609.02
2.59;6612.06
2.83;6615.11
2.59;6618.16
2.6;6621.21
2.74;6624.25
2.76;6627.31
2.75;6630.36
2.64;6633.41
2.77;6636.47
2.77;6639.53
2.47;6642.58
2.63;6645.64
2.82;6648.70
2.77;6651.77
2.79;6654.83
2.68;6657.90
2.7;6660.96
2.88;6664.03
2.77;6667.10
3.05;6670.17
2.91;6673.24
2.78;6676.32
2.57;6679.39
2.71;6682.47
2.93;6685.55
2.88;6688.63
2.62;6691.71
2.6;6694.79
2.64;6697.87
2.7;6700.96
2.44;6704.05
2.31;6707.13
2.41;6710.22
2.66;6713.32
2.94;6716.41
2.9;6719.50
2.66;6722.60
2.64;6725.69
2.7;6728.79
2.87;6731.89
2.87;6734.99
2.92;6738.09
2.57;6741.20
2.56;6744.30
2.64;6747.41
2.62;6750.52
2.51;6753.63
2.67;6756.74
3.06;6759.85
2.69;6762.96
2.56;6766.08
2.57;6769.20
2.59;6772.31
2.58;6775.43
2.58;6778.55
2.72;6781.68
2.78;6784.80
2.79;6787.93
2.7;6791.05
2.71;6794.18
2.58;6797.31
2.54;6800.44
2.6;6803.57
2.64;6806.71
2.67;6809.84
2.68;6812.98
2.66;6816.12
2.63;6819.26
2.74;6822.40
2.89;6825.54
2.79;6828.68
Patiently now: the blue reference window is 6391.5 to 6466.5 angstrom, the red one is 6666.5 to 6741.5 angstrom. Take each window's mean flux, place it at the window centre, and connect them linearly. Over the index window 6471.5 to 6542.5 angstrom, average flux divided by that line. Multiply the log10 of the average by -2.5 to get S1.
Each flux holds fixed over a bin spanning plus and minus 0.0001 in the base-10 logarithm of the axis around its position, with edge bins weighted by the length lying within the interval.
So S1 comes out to 0.02 mag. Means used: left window 2.79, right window 2.72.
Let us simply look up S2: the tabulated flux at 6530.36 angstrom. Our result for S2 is 2.75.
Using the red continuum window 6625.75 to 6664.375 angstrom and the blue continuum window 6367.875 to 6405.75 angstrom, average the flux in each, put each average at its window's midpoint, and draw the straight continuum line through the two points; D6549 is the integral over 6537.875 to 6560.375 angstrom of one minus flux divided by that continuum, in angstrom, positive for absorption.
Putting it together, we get 0.8 angstrom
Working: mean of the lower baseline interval 2.91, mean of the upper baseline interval 2.72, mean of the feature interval 2.7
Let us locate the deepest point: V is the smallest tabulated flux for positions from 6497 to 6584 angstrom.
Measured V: 2.27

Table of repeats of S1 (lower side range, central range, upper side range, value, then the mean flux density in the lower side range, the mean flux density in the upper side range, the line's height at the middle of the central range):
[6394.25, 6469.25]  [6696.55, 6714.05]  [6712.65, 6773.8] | 0.08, 2.79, 2.71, 2.72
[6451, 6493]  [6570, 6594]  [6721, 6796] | -0.06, 2.75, 2.69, 2.73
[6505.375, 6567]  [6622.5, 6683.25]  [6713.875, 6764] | -0.01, 2.68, 2.74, 2.71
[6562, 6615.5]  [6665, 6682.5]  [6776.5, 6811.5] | -0.04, 2.72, 2.66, 2.7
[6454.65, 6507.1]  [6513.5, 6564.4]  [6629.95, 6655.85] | 0.01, 2.72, 2.71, 2.72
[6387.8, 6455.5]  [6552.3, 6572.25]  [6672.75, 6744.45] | 0.11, 2.81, 2.7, 2.75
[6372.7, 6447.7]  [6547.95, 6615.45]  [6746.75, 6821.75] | 0.02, 2.84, 2.66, 2.76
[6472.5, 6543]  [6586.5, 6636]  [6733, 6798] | 0.01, 2.71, 2.68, 2.7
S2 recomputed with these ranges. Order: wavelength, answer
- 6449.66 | 2.7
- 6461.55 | 2.74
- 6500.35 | 2.71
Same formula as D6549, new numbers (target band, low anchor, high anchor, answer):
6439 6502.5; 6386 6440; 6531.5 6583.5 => 1.1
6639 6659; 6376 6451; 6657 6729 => 0.2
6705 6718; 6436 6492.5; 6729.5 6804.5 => 0.6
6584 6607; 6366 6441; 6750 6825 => 0.0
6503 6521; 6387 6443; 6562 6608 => 0.0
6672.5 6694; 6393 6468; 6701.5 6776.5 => -0.6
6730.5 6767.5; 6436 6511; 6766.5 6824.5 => -0.7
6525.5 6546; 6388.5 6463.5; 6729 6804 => 0.3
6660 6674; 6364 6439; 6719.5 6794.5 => -0.7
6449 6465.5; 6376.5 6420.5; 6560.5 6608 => 0.8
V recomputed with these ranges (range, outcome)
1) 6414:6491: 2.48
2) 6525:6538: 2.57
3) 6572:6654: 2.47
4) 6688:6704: 2.6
